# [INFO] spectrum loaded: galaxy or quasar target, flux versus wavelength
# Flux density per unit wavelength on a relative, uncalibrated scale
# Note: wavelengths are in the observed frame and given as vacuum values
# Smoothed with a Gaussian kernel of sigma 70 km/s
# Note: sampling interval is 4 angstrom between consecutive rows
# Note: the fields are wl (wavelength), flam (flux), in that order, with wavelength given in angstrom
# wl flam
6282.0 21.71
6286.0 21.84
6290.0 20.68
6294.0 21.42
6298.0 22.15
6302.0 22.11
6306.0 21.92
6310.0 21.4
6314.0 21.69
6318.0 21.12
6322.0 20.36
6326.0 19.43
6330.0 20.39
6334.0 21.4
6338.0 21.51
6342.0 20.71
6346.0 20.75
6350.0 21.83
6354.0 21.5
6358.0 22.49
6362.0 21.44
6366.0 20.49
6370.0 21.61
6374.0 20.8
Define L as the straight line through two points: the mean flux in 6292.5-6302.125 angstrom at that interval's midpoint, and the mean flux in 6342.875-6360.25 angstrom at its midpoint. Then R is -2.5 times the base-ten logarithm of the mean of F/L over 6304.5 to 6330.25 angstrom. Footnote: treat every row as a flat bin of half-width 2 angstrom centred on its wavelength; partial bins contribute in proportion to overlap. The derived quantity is 0.04 mag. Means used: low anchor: 21.9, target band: 20.9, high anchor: 21.6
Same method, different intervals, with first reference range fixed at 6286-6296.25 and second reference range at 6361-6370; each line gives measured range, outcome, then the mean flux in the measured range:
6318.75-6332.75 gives 0.048 mag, 20.2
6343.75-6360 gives -0.027 mag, 21.6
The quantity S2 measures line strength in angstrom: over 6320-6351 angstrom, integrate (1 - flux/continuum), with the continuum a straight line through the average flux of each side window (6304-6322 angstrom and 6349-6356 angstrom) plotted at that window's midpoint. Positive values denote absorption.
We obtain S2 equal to 1.1 angstrom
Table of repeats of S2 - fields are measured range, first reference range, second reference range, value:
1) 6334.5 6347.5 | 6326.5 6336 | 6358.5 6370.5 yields -0.1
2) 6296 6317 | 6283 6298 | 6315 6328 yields -0.9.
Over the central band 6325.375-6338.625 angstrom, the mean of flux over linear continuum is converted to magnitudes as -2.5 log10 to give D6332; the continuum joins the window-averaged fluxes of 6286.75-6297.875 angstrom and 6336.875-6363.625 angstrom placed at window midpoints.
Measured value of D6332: 0.036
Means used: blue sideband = 21.3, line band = 20.7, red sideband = 21.5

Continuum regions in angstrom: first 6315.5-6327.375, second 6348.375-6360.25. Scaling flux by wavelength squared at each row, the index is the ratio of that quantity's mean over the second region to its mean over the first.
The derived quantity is 1.09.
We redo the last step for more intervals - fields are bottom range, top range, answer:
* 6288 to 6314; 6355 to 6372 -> 1.01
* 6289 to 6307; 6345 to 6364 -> 1.02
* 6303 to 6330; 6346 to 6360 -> 1.05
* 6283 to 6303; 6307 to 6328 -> 0.97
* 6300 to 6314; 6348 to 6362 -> 1.02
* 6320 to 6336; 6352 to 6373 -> 1.06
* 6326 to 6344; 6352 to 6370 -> 1.04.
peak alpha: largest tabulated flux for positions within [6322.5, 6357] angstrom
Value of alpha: 21.83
